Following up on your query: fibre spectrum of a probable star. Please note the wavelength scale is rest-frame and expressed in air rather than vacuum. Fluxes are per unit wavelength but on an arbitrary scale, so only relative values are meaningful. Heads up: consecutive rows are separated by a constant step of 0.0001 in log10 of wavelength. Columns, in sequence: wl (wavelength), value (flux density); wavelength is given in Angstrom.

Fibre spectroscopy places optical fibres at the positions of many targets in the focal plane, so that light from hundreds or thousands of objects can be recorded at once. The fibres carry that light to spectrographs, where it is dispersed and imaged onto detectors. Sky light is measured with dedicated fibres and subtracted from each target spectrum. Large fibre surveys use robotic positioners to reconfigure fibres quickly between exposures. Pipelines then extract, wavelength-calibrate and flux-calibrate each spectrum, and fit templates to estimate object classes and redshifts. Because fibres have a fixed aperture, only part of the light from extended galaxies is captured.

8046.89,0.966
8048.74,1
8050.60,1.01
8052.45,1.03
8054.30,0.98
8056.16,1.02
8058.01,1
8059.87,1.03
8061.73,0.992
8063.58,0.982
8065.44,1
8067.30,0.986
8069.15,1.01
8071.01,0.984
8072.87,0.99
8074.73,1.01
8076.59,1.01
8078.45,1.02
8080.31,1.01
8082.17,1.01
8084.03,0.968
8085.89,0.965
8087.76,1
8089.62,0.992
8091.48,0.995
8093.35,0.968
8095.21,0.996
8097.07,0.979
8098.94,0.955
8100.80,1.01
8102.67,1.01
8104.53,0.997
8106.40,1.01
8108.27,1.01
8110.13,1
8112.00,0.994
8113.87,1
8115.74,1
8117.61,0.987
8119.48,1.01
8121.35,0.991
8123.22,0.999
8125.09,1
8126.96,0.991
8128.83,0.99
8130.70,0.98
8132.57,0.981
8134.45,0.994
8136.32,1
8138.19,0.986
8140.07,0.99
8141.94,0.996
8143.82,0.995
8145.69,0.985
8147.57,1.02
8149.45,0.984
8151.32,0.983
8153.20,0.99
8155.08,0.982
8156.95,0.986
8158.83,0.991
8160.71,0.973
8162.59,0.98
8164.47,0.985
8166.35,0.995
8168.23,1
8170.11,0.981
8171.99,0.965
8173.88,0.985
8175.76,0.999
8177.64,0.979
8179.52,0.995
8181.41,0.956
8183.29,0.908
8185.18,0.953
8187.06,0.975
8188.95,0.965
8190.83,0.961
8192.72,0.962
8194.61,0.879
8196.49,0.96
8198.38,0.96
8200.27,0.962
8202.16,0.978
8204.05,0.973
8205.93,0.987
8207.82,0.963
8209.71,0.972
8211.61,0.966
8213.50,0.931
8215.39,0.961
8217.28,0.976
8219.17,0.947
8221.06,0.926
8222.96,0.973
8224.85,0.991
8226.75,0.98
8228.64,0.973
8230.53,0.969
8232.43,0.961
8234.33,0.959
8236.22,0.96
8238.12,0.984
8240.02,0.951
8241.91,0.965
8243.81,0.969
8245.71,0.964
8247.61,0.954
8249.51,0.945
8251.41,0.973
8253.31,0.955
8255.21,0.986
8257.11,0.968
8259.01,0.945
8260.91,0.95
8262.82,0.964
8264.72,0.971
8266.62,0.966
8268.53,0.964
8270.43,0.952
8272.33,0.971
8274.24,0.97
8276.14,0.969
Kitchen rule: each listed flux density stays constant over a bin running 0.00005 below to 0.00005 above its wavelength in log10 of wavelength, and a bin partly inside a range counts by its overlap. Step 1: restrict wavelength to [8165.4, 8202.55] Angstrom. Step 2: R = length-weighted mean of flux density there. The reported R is 0.966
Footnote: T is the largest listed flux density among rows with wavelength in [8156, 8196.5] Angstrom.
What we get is 1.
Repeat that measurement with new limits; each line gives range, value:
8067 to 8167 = 1.02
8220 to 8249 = 0.991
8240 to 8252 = 0.973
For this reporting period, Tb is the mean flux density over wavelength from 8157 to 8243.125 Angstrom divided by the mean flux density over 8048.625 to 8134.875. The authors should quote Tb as 1.0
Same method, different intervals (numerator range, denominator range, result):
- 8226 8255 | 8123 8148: 0.97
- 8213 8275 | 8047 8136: 0.97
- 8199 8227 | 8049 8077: 0.96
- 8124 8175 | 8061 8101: 1.00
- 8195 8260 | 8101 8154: 0.97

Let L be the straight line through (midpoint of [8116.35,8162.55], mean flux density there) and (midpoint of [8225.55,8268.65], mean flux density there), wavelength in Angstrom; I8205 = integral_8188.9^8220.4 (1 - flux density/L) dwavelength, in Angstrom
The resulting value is 0.5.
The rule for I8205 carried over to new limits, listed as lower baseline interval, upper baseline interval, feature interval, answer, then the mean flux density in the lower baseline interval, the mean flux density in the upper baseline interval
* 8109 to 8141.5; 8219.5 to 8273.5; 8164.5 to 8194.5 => 0.33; 0.994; 0.964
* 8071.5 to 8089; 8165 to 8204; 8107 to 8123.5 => -0.21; 0.997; 0.966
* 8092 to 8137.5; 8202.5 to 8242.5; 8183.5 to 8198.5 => 0.38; 0.994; 0.966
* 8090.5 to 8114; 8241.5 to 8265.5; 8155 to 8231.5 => 0.51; 0.994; 0.962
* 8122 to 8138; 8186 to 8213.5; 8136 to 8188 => -0.26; 0.992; 0.961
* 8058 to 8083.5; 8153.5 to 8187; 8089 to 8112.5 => 0.02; 1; 0.977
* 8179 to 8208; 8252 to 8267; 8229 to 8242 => -0.04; 0.958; 0.963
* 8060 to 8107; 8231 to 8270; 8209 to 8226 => 0.15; 0.994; 0.962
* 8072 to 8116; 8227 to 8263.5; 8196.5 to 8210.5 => 0.03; 0.996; 0.963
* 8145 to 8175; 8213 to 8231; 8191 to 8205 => 0.27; 0.986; 0.964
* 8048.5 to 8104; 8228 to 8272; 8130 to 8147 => -0.10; 0.997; 0.963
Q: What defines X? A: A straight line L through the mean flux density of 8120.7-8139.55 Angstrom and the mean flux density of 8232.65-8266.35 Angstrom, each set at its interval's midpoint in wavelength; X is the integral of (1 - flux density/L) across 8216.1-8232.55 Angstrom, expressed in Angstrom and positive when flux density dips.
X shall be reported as 0.04 Angstrom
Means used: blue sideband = 0.991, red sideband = 0.963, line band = 0.967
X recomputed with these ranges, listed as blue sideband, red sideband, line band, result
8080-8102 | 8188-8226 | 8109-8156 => -0.8 Angstrom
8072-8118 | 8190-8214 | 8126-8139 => -0.1 Angstrom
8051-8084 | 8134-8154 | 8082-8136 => 0.3 Angstrom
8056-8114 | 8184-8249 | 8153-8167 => -0.1 Angstrom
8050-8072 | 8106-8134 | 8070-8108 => 0.2 Angstrom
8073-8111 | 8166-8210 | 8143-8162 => -0.2 Angstrom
